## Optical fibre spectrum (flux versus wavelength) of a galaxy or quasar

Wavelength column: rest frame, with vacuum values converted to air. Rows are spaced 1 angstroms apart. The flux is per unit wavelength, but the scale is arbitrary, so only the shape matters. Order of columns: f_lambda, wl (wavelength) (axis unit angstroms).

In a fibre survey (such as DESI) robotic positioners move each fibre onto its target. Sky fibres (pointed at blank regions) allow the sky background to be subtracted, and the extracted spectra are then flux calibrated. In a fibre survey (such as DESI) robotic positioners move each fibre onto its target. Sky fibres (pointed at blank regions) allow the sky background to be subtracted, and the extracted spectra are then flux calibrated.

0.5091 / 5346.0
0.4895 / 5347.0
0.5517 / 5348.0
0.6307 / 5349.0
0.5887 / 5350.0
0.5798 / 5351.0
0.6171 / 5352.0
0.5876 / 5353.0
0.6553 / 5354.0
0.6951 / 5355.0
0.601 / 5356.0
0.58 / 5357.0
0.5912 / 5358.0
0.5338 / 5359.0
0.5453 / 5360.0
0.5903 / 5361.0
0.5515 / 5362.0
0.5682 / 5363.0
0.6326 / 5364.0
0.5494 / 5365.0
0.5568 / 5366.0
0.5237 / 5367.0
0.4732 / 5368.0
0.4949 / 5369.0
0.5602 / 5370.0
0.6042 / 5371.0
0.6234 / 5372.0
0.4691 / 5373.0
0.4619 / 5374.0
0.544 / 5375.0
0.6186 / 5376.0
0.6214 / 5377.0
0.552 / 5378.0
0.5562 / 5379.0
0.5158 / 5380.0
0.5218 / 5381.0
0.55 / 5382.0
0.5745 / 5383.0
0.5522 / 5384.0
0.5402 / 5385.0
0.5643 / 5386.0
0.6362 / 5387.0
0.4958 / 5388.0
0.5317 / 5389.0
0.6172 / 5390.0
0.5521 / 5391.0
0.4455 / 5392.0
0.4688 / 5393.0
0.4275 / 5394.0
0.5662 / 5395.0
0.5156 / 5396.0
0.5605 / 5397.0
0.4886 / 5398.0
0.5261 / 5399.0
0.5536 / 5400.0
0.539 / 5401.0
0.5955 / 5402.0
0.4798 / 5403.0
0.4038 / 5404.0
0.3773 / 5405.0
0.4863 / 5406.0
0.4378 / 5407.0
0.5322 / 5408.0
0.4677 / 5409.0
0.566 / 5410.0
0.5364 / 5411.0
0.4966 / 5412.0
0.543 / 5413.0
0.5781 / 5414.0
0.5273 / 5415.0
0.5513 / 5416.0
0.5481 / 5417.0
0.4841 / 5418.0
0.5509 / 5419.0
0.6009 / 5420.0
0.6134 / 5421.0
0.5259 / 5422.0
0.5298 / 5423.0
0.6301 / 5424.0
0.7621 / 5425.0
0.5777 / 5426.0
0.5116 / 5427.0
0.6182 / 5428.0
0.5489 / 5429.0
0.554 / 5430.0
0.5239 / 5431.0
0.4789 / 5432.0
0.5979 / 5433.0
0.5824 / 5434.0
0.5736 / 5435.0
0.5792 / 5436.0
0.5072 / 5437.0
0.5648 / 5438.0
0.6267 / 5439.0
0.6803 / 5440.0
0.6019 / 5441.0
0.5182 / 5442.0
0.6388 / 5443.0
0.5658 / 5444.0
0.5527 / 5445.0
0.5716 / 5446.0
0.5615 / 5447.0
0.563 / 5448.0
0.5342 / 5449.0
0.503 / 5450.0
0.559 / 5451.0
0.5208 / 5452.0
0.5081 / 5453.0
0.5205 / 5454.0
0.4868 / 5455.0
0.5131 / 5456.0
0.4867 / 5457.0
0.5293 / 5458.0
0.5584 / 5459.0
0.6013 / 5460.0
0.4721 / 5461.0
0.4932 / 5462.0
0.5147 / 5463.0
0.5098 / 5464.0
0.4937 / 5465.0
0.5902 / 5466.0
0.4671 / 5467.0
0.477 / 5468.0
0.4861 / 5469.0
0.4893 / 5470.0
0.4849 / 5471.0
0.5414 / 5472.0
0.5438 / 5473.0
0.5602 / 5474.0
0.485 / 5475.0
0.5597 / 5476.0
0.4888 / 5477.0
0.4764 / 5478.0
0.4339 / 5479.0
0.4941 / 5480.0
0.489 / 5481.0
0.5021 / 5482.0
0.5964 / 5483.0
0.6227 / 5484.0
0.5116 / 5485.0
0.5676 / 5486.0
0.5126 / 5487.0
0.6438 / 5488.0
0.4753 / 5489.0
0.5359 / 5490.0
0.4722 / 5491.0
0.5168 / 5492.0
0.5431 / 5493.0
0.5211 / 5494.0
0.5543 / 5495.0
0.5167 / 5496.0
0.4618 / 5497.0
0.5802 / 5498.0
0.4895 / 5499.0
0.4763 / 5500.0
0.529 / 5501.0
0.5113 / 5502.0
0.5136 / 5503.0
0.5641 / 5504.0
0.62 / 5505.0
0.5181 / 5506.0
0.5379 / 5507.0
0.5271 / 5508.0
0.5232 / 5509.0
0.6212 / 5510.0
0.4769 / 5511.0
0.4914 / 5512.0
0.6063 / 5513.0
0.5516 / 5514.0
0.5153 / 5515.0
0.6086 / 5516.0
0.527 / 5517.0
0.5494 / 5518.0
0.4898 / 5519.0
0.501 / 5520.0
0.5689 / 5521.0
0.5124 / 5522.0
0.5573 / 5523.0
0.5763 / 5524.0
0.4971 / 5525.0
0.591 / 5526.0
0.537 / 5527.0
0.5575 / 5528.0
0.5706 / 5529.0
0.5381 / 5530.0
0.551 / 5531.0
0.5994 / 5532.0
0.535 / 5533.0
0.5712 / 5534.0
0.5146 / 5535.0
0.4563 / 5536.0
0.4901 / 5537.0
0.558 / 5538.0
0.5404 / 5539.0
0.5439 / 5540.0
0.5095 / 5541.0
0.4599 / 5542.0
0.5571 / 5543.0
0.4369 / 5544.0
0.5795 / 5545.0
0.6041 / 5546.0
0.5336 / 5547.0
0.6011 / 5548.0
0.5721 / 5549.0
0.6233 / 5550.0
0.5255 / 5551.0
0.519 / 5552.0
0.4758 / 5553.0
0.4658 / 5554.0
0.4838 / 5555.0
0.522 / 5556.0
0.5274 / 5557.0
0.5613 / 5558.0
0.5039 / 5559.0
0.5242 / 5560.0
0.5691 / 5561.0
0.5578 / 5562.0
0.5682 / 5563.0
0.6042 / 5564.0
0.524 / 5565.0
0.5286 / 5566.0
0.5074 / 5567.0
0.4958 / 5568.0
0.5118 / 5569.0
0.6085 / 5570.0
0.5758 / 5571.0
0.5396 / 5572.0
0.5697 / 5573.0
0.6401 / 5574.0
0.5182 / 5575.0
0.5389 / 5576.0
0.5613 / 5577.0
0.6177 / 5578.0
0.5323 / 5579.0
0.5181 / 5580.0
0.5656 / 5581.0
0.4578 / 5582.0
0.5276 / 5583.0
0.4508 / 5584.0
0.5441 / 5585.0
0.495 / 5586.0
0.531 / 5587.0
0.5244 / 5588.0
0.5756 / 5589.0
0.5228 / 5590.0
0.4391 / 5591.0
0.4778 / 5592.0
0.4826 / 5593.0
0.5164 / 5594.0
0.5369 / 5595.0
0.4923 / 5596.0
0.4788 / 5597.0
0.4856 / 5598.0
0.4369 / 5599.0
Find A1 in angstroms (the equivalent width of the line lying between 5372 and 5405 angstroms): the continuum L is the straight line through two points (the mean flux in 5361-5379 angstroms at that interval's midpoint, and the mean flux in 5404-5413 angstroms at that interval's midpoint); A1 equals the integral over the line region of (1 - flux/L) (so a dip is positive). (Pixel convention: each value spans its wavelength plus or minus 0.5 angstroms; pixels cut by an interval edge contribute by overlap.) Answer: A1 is -0.6 angstroms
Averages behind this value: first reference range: 0.554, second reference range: 0.486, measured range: 0.532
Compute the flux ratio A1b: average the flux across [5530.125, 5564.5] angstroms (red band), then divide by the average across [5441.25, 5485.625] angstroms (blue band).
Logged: 1.0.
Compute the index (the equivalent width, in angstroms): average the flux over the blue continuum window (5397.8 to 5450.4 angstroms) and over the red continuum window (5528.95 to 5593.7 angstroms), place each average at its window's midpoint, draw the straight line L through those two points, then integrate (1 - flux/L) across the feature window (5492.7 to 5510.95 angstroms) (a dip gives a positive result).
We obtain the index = 0.3 angstroms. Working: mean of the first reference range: 0.549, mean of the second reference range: 0.534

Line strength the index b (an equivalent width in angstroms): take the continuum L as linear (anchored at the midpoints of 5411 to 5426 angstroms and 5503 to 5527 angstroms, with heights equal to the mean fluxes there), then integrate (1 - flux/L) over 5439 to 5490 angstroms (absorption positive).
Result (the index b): 2.2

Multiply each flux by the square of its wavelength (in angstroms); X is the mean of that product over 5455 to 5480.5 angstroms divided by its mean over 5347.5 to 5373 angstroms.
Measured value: 0.92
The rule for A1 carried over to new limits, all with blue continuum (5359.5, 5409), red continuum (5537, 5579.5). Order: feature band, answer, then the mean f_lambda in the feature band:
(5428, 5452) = -1.3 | 0.565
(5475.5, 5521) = 0.8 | 0.53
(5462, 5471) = 0.6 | 0.502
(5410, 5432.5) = -1.0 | 0.559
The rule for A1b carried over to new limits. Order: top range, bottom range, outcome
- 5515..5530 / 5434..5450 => 0.95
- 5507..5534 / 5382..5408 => 1.05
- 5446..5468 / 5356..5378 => 0.94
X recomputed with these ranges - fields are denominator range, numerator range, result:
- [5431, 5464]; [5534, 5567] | 1.01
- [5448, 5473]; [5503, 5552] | 1.08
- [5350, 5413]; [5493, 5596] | 1.05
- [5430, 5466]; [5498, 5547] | 1.01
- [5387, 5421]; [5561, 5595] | 1.10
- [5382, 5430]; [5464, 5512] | 1.00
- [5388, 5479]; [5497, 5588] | 1.05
